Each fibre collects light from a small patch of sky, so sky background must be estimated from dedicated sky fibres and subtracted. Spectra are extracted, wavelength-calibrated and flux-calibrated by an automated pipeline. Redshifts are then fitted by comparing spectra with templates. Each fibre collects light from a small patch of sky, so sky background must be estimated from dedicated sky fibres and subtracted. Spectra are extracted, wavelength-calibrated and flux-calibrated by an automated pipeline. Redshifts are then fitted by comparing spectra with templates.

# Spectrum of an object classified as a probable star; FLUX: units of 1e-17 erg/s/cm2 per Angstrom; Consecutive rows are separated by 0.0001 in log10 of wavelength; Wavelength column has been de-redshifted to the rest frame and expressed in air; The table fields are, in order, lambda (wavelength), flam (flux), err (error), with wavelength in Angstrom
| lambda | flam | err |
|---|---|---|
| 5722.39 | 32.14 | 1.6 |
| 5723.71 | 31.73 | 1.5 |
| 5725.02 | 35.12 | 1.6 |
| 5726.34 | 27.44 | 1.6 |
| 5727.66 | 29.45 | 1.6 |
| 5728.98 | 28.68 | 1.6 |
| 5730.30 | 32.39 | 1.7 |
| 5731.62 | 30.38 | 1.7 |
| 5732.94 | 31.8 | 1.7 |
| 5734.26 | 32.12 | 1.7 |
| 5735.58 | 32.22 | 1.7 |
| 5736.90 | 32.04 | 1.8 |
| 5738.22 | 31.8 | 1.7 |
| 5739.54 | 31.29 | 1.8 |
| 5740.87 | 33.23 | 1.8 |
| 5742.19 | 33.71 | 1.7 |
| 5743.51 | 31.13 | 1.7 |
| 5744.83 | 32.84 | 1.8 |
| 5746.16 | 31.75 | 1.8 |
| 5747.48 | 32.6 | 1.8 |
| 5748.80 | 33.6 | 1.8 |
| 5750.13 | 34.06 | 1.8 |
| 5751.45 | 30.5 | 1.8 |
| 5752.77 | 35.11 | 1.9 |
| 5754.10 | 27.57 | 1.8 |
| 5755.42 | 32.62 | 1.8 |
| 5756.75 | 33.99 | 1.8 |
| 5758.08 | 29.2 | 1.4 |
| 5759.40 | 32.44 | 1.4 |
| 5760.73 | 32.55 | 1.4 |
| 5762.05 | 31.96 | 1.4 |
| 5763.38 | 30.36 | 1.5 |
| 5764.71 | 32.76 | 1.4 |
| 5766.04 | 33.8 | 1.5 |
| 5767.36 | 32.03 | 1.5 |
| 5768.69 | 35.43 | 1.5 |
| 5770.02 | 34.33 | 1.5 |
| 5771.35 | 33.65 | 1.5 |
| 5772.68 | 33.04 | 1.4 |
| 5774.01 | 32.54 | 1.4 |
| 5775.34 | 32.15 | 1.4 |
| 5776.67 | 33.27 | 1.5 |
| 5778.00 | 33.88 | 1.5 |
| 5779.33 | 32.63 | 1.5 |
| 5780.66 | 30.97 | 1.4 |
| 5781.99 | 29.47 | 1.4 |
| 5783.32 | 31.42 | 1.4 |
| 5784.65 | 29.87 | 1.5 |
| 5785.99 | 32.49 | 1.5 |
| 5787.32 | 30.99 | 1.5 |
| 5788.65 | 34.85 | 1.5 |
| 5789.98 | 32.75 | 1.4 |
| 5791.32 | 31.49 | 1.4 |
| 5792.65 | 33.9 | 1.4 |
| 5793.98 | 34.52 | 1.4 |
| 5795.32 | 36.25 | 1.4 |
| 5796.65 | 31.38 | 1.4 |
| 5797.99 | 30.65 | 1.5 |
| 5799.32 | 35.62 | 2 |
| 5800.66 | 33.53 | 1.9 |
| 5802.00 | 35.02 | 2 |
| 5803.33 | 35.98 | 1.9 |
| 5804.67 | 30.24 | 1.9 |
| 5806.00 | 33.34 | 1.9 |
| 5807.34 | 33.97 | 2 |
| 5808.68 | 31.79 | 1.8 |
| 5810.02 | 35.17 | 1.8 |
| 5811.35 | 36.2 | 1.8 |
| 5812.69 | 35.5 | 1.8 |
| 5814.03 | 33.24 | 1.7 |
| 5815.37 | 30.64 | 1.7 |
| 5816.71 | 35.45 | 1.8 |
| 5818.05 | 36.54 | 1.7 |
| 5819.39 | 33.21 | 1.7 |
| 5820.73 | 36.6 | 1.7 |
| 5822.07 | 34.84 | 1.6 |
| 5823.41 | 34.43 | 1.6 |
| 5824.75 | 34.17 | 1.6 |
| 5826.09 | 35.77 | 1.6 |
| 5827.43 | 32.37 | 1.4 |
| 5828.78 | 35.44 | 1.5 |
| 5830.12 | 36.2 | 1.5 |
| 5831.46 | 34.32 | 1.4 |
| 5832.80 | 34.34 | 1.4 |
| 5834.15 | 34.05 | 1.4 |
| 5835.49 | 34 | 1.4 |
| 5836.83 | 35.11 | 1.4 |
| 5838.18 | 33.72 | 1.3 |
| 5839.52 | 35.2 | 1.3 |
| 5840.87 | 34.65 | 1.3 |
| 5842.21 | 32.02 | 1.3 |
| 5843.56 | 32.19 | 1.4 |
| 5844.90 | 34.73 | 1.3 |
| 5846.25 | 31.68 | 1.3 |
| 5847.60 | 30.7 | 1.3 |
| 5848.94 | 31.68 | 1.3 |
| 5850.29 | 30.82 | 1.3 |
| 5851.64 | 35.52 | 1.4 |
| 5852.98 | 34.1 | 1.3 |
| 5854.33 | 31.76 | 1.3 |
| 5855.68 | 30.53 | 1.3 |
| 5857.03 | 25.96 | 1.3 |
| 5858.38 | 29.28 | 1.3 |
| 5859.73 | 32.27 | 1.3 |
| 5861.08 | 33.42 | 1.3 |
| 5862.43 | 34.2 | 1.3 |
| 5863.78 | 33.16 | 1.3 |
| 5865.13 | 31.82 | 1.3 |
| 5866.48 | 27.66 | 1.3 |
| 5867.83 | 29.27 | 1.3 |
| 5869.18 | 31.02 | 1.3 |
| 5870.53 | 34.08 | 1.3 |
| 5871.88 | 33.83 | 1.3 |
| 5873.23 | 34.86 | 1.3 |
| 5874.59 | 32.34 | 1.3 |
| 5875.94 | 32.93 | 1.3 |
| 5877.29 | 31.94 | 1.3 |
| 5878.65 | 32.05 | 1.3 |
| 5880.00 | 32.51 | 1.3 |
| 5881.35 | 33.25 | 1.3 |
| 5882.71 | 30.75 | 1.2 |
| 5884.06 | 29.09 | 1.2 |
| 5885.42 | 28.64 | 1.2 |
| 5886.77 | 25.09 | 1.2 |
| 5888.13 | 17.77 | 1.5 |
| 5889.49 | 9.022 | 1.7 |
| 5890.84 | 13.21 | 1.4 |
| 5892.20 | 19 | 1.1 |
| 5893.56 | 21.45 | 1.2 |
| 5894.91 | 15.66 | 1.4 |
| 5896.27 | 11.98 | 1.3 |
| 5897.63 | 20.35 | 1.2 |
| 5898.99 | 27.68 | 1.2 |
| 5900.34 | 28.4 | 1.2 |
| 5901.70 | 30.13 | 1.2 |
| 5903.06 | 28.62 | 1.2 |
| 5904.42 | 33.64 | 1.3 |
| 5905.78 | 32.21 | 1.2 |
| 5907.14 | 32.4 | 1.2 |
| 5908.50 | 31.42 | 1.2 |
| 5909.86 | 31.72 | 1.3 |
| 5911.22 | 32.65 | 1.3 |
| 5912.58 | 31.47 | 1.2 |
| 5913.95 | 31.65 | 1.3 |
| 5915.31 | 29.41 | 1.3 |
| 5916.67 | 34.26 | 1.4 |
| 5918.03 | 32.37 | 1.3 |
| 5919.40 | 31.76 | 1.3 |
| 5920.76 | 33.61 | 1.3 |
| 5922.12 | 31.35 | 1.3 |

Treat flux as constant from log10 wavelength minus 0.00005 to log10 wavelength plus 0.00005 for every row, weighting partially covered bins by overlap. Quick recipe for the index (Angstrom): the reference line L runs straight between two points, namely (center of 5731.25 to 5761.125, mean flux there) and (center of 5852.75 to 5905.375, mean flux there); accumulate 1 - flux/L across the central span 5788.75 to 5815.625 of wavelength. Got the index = -2.9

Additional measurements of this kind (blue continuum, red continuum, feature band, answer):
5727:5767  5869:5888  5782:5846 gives -4.5 Angstrom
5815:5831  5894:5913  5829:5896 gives 2.6 Angstrom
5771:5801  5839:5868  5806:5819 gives -0.7 Angstrom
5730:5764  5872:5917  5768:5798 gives -1.7 Angstrom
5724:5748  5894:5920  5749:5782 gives -1.4 Angstrom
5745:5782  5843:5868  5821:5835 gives -1.2 Angstrom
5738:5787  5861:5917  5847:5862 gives -1.0 Angstrom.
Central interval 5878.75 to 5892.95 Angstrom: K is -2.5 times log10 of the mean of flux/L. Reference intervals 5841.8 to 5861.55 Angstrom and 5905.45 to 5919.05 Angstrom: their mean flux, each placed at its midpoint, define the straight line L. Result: 0.30 mag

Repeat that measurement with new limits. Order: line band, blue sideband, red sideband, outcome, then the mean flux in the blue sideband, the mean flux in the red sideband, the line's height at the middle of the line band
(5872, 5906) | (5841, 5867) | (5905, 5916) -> 0.21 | 31.8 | 31.6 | 31.7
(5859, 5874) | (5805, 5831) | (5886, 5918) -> -0.10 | 34.4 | 25.8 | 29.4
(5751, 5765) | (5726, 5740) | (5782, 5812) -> 0.00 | 30.9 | 33.2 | 31.8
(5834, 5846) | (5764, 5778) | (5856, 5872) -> -0.07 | 33.3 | 31.2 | 31.8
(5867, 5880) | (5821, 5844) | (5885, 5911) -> -0.16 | 34.3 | 24.2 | 28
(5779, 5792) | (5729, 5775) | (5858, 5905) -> -0.02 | 32.3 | 27.7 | 31.1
